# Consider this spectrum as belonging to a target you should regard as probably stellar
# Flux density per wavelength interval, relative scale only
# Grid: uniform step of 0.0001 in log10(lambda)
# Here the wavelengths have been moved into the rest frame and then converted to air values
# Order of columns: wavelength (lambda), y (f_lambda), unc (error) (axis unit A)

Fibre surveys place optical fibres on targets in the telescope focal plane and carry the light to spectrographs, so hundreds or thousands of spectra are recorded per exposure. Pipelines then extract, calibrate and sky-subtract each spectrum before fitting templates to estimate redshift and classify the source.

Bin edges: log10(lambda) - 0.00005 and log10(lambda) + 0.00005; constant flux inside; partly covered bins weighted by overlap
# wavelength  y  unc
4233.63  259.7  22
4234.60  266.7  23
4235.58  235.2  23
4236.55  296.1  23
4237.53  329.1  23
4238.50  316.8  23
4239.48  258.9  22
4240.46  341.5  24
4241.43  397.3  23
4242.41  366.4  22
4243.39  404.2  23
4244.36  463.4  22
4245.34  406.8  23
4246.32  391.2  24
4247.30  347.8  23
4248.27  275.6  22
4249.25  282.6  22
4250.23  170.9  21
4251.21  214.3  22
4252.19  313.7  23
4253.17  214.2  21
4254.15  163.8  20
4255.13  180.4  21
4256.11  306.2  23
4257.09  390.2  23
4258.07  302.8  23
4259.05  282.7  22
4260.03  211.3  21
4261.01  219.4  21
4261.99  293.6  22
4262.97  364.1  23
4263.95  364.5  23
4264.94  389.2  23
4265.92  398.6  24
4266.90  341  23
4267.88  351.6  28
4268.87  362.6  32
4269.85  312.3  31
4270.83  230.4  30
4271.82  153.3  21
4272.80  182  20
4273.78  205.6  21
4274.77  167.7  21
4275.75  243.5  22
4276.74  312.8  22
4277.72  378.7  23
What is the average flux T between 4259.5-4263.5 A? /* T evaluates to 274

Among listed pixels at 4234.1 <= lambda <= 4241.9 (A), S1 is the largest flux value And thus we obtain 397.3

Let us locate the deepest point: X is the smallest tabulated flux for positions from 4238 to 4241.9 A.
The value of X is 258.9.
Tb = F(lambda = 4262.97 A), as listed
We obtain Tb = 364.1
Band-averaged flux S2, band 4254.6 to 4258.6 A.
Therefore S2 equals 294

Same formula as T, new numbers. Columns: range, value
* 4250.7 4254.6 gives 227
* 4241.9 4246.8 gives 406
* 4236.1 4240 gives 300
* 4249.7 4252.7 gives 233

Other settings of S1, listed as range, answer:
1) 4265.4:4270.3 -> 398.6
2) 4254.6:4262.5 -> 390.2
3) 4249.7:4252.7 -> 313.7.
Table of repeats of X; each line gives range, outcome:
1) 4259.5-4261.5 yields 211.3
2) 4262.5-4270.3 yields 312.3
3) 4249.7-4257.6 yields 163.8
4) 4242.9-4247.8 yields 347.8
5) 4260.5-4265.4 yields 219.4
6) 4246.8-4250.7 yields 170.9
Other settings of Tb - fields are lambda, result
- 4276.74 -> 312.8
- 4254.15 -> 163.8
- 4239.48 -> 258.9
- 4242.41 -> 366.4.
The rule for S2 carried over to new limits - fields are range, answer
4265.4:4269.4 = 363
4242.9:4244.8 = 434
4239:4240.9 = 299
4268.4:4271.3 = 303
